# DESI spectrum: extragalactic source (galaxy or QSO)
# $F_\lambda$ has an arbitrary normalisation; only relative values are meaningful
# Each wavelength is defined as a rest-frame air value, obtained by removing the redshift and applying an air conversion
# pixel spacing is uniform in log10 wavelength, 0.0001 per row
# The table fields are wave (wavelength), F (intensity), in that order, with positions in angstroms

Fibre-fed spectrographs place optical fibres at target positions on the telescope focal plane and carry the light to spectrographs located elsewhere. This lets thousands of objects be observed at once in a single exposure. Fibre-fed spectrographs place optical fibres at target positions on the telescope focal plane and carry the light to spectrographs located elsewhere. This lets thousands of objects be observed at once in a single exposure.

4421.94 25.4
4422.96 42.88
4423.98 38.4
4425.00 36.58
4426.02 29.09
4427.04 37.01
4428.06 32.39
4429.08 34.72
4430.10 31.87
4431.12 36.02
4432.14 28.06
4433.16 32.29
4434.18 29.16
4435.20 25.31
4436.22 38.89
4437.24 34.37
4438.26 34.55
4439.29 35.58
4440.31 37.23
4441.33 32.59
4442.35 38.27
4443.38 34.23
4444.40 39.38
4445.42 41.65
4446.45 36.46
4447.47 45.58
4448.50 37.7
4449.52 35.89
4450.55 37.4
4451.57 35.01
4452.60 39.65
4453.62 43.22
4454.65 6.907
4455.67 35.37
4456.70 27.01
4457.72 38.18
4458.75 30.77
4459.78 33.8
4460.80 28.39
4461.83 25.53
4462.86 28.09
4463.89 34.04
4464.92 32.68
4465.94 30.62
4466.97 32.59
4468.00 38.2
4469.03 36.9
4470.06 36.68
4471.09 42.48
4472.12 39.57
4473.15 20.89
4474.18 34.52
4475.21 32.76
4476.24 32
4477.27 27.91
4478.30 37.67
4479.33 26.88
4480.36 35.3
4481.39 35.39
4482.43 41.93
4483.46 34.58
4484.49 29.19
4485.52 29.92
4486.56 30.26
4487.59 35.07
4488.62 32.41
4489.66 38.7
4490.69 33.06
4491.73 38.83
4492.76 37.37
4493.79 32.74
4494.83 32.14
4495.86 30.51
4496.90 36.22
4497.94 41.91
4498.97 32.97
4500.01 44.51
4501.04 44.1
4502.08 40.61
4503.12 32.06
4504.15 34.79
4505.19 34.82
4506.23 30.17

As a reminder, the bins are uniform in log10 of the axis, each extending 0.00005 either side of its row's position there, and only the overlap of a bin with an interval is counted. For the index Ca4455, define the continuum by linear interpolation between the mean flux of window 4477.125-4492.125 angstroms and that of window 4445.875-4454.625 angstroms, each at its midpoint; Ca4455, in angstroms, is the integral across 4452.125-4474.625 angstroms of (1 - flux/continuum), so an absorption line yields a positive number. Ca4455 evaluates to 2.07 angstroms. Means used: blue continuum 37.1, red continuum 33.9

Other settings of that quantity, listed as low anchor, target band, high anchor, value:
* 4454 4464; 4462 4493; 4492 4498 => -1.88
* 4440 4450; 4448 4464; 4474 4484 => 1.92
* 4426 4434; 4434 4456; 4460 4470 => -1.88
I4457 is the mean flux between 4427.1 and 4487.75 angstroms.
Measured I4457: 33.7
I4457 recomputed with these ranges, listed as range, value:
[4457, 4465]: 31.2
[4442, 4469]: 34.1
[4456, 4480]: 32.6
